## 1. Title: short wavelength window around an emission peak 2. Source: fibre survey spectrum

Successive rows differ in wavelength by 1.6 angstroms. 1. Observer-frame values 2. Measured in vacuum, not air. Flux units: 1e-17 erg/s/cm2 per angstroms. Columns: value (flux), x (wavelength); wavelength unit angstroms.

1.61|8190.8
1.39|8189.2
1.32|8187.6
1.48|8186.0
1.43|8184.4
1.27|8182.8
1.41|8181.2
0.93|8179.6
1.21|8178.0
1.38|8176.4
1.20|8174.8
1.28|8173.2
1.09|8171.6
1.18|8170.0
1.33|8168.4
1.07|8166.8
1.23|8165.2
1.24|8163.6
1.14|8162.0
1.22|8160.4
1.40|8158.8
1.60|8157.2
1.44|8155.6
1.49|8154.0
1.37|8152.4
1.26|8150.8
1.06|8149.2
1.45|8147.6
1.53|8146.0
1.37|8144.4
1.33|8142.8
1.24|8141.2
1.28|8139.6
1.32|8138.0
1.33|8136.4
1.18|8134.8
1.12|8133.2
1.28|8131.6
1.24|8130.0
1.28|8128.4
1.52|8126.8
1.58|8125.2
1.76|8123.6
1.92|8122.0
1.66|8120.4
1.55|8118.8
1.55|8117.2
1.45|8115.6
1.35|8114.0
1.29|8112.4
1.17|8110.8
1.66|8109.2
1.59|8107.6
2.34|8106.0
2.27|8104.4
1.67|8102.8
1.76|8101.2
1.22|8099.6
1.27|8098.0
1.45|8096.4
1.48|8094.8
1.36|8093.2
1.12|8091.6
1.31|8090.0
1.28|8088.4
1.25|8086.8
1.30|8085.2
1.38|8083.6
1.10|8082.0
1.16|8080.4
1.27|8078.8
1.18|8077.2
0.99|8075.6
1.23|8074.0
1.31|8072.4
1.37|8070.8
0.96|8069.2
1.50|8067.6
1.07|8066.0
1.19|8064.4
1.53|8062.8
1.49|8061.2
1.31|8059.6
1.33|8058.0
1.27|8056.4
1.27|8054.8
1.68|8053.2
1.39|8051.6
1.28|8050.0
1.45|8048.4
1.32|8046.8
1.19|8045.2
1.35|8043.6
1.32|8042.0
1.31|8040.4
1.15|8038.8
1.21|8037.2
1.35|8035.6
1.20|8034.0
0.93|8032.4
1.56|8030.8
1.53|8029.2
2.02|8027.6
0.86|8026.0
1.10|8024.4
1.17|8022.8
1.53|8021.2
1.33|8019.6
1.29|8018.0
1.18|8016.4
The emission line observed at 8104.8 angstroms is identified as [S II]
